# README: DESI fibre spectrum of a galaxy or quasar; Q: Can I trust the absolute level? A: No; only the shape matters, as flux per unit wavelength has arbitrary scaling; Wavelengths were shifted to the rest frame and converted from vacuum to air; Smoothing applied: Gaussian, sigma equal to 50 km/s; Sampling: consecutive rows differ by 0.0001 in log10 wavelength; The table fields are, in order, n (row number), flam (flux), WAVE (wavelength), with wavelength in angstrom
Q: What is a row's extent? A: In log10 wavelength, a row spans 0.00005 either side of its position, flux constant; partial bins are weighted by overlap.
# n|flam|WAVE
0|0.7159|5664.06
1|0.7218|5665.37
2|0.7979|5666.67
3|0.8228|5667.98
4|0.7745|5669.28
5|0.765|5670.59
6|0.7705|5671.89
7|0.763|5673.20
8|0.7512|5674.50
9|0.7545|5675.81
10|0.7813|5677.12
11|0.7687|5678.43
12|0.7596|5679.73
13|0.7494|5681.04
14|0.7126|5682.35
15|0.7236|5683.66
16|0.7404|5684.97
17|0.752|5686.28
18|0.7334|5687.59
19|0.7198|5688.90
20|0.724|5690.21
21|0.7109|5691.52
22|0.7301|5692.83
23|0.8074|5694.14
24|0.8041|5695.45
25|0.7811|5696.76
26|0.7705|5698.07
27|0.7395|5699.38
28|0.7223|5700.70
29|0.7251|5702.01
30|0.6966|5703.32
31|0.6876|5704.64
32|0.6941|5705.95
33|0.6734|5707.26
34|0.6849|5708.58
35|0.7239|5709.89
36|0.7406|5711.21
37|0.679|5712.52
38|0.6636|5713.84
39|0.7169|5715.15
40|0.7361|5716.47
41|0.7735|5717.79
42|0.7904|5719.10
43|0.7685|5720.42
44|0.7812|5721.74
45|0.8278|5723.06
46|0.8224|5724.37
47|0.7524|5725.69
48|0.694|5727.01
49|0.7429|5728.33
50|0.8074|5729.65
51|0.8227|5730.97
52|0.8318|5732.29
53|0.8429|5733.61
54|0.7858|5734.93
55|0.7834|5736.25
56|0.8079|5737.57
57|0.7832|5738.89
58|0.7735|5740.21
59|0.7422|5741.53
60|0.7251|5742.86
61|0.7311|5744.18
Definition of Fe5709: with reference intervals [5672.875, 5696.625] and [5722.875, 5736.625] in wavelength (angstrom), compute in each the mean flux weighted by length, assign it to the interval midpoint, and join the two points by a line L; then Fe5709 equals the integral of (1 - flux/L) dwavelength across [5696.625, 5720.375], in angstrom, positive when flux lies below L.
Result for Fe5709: 1.53 angstrom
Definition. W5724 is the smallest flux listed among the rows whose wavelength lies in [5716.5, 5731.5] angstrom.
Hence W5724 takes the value 0.694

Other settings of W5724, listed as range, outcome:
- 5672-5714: 0.6636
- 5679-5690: 0.7126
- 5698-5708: 0.6734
